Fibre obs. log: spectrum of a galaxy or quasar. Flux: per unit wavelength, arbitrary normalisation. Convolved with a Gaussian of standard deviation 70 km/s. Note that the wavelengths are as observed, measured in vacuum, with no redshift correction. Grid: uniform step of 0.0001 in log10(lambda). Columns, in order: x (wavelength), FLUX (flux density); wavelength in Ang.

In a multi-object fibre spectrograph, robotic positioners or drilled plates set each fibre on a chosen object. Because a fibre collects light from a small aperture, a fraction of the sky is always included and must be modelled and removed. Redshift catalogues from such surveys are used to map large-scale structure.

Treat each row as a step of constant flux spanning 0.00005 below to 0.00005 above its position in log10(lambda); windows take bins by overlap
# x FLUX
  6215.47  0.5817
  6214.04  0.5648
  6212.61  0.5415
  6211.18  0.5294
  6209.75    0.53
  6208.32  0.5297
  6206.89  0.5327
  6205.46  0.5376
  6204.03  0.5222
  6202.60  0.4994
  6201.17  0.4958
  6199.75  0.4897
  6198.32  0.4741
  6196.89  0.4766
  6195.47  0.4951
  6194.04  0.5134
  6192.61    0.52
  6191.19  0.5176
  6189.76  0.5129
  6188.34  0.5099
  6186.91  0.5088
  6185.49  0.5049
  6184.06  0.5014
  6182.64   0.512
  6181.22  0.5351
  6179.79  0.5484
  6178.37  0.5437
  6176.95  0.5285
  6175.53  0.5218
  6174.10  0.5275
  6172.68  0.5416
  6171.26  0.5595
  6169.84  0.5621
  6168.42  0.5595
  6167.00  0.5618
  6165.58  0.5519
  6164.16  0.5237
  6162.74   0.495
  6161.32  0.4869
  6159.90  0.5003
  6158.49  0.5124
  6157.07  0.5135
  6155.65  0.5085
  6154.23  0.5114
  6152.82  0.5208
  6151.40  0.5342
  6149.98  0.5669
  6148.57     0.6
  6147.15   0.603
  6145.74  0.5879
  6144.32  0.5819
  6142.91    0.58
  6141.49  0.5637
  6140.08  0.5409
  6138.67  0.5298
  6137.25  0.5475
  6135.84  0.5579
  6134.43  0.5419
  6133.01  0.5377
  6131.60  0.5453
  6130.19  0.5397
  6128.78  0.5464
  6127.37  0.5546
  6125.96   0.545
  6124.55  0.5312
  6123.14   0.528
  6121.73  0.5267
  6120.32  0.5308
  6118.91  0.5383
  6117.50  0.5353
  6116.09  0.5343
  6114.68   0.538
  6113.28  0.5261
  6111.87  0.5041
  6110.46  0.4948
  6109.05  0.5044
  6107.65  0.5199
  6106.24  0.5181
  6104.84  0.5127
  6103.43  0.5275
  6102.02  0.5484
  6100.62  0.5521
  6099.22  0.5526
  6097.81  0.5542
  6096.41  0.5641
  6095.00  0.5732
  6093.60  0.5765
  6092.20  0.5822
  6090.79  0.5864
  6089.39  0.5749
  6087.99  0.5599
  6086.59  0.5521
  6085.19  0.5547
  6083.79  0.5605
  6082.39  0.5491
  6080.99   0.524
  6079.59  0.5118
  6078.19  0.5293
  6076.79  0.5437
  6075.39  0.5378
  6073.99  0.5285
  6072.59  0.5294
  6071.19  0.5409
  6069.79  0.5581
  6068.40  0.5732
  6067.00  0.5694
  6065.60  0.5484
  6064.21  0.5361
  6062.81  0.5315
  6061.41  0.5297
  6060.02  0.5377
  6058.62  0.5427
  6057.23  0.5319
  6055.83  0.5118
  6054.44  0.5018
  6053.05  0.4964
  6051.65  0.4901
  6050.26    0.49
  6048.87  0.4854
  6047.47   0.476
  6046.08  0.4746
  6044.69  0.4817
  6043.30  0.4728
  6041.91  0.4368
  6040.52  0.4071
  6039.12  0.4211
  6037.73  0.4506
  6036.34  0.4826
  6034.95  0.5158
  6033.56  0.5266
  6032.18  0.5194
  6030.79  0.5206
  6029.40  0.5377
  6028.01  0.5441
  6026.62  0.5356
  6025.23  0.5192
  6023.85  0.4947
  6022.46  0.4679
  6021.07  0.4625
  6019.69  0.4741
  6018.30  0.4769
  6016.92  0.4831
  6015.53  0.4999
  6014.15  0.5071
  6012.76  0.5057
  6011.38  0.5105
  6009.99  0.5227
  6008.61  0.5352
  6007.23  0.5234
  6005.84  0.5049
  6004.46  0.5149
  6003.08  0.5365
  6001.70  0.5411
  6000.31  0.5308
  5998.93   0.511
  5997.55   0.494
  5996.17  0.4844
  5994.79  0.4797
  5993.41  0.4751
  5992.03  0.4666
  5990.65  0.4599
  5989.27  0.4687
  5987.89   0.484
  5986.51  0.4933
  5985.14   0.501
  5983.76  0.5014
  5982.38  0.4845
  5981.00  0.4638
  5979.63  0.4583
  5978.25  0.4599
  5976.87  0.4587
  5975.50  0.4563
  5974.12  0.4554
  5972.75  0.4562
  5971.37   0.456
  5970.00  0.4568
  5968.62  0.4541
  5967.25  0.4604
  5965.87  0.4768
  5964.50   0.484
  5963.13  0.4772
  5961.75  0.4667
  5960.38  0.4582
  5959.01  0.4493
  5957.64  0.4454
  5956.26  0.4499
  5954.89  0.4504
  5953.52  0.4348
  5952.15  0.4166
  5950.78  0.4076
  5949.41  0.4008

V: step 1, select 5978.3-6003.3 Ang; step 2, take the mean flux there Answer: 0.489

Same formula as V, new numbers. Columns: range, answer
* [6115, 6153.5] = 0.55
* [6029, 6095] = 0.522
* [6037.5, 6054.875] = 0.468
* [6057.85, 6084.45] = 0.541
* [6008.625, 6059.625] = 0.495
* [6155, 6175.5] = 0.529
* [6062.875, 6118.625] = 0.543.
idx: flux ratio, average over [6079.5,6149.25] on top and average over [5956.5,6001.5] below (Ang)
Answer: 1.2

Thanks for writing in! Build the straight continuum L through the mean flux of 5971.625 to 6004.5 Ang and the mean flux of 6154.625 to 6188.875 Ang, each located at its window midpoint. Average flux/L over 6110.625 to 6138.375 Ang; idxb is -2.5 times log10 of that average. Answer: -0.04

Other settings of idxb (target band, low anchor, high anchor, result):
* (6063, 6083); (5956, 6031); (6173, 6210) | -0.09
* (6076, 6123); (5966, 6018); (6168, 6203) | -0.08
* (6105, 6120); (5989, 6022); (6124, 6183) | 0.02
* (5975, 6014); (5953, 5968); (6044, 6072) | -0.03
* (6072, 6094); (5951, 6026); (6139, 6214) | -0.09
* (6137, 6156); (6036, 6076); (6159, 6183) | -0.06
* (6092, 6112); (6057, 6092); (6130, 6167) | 0.01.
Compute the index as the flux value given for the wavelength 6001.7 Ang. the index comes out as 0.5411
